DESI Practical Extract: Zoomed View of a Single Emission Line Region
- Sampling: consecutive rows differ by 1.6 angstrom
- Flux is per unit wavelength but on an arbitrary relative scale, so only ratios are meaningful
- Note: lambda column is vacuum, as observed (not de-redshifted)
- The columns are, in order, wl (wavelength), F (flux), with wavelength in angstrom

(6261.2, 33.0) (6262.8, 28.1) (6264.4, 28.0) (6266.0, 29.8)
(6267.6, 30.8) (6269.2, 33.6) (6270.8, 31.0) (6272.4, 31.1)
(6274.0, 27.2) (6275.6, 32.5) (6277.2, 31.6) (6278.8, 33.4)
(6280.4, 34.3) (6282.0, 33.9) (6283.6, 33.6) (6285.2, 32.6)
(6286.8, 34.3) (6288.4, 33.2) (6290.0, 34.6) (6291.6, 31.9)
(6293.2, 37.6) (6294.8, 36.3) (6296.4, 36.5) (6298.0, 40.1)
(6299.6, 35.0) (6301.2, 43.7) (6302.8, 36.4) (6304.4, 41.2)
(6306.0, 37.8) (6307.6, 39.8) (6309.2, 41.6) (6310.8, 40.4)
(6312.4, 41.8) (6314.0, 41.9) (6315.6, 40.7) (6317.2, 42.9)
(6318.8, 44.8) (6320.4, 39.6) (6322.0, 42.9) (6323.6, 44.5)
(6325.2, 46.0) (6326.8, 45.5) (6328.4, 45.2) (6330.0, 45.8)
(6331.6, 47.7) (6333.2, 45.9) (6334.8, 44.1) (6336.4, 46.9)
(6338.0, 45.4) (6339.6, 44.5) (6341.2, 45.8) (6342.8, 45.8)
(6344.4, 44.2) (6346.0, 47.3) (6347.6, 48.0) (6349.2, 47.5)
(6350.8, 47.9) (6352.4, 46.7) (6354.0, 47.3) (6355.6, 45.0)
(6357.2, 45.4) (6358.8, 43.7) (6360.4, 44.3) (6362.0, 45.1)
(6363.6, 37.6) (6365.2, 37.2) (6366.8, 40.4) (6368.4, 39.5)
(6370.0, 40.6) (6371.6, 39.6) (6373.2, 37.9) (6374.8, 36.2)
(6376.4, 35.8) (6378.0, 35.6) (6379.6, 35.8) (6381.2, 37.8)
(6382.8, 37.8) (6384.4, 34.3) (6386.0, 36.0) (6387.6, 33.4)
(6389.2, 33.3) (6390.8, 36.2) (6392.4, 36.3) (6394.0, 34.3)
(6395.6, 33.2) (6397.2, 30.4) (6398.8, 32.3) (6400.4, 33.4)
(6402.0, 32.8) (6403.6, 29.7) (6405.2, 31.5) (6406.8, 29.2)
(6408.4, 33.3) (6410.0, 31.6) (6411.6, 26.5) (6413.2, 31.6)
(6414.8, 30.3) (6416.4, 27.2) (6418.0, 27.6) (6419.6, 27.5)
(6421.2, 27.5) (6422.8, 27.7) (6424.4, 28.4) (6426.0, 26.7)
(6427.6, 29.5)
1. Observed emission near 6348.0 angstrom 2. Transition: C IV 1549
